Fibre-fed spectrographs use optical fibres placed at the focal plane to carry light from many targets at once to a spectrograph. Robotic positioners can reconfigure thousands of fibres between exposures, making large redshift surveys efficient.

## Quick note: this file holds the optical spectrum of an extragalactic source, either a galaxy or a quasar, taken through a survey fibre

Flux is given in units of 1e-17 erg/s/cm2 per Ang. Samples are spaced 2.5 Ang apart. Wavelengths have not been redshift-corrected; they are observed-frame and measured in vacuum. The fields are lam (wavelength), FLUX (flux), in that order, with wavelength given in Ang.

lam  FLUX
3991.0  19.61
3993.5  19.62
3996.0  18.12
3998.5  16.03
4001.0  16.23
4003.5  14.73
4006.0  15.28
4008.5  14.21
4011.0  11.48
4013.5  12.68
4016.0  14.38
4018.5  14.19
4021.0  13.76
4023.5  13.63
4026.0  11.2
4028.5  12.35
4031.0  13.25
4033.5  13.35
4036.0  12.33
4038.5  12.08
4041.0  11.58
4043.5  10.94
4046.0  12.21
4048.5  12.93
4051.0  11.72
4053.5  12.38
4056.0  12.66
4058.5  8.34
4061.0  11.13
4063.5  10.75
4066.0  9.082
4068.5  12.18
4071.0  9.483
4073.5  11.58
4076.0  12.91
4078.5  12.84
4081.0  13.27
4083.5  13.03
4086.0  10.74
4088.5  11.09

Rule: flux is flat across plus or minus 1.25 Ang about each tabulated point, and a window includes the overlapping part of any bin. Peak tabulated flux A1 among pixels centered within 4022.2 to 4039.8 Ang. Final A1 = 13.63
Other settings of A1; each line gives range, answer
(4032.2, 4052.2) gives 13.35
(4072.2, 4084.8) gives 13.27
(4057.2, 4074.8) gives 12.18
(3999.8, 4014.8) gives 16.23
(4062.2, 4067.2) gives 10.75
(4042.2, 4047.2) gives 12.21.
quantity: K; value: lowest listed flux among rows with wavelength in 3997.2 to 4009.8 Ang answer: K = 14.21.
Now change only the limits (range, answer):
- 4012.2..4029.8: 11.2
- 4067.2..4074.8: 9.483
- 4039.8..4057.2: 10.94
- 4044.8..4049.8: 12.21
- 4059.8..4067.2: 9.082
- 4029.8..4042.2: 11.58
